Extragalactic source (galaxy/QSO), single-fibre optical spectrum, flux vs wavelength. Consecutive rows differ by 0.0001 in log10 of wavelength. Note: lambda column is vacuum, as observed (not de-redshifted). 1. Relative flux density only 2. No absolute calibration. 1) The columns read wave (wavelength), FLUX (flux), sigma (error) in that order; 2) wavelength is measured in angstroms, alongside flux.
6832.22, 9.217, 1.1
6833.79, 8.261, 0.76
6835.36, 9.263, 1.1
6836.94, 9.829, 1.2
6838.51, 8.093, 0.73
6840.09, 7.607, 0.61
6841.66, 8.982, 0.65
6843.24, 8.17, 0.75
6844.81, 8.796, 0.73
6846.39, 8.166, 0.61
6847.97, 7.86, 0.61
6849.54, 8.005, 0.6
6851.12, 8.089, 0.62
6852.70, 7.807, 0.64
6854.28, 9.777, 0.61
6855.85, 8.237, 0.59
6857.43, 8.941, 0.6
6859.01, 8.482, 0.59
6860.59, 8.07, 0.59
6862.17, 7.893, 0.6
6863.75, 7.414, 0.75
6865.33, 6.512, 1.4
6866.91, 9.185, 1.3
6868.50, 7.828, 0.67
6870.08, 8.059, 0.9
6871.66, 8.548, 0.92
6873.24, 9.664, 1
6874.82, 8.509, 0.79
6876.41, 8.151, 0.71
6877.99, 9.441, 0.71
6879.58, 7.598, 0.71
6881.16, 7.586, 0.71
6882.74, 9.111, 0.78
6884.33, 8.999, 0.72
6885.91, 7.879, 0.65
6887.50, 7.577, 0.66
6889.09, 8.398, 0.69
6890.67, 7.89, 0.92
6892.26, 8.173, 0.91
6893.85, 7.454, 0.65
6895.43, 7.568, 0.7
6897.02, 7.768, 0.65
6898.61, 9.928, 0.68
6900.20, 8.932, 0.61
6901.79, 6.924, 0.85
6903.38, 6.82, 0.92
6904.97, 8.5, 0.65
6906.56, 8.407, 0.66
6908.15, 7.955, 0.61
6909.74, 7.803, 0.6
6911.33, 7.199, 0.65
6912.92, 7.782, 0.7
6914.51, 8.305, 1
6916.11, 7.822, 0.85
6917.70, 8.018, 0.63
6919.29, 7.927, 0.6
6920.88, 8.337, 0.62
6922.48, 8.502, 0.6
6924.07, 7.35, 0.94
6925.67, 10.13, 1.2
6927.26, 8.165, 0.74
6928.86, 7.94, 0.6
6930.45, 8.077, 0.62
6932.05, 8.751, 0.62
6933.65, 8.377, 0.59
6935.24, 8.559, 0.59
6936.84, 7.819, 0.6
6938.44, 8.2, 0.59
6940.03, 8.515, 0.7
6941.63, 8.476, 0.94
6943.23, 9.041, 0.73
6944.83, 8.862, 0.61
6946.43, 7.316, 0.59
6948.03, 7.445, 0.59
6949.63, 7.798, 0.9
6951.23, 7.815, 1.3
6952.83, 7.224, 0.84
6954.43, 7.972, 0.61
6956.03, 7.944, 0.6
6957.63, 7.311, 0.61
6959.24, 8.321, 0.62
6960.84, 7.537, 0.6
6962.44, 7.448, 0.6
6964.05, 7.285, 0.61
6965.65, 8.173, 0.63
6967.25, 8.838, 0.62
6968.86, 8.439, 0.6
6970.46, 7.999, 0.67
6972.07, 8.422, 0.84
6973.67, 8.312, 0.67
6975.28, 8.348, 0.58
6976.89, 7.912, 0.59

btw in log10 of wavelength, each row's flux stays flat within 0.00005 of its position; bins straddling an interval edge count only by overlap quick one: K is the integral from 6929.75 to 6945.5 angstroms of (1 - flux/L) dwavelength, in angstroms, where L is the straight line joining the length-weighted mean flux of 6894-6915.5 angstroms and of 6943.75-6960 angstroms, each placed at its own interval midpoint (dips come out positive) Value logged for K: -1.2 angstroms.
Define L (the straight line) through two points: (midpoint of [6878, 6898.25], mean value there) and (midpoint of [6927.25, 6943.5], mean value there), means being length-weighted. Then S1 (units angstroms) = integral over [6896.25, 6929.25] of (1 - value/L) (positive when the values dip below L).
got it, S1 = 0.4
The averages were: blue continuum 8.1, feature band 8.12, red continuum 8.34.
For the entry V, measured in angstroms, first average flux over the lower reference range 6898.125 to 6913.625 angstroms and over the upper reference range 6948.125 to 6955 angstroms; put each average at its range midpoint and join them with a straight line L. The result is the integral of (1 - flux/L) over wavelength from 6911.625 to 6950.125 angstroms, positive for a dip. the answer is -2.0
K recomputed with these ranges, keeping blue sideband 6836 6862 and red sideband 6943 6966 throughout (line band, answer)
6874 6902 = -0.18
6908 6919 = 0.28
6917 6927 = -0.48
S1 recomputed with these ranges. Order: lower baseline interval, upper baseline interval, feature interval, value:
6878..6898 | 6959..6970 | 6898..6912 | 0.0 angstroms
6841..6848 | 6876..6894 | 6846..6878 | 0.2 angstroms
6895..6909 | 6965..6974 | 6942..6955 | 0.5 angstroms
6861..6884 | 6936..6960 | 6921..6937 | -0.6 angstroms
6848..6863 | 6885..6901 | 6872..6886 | -0.6 angstroms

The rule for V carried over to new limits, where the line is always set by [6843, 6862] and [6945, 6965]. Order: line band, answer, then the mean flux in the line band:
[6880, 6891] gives -0.1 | 8.2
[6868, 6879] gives -0.5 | 8.6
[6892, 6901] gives -0.3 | 8.31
